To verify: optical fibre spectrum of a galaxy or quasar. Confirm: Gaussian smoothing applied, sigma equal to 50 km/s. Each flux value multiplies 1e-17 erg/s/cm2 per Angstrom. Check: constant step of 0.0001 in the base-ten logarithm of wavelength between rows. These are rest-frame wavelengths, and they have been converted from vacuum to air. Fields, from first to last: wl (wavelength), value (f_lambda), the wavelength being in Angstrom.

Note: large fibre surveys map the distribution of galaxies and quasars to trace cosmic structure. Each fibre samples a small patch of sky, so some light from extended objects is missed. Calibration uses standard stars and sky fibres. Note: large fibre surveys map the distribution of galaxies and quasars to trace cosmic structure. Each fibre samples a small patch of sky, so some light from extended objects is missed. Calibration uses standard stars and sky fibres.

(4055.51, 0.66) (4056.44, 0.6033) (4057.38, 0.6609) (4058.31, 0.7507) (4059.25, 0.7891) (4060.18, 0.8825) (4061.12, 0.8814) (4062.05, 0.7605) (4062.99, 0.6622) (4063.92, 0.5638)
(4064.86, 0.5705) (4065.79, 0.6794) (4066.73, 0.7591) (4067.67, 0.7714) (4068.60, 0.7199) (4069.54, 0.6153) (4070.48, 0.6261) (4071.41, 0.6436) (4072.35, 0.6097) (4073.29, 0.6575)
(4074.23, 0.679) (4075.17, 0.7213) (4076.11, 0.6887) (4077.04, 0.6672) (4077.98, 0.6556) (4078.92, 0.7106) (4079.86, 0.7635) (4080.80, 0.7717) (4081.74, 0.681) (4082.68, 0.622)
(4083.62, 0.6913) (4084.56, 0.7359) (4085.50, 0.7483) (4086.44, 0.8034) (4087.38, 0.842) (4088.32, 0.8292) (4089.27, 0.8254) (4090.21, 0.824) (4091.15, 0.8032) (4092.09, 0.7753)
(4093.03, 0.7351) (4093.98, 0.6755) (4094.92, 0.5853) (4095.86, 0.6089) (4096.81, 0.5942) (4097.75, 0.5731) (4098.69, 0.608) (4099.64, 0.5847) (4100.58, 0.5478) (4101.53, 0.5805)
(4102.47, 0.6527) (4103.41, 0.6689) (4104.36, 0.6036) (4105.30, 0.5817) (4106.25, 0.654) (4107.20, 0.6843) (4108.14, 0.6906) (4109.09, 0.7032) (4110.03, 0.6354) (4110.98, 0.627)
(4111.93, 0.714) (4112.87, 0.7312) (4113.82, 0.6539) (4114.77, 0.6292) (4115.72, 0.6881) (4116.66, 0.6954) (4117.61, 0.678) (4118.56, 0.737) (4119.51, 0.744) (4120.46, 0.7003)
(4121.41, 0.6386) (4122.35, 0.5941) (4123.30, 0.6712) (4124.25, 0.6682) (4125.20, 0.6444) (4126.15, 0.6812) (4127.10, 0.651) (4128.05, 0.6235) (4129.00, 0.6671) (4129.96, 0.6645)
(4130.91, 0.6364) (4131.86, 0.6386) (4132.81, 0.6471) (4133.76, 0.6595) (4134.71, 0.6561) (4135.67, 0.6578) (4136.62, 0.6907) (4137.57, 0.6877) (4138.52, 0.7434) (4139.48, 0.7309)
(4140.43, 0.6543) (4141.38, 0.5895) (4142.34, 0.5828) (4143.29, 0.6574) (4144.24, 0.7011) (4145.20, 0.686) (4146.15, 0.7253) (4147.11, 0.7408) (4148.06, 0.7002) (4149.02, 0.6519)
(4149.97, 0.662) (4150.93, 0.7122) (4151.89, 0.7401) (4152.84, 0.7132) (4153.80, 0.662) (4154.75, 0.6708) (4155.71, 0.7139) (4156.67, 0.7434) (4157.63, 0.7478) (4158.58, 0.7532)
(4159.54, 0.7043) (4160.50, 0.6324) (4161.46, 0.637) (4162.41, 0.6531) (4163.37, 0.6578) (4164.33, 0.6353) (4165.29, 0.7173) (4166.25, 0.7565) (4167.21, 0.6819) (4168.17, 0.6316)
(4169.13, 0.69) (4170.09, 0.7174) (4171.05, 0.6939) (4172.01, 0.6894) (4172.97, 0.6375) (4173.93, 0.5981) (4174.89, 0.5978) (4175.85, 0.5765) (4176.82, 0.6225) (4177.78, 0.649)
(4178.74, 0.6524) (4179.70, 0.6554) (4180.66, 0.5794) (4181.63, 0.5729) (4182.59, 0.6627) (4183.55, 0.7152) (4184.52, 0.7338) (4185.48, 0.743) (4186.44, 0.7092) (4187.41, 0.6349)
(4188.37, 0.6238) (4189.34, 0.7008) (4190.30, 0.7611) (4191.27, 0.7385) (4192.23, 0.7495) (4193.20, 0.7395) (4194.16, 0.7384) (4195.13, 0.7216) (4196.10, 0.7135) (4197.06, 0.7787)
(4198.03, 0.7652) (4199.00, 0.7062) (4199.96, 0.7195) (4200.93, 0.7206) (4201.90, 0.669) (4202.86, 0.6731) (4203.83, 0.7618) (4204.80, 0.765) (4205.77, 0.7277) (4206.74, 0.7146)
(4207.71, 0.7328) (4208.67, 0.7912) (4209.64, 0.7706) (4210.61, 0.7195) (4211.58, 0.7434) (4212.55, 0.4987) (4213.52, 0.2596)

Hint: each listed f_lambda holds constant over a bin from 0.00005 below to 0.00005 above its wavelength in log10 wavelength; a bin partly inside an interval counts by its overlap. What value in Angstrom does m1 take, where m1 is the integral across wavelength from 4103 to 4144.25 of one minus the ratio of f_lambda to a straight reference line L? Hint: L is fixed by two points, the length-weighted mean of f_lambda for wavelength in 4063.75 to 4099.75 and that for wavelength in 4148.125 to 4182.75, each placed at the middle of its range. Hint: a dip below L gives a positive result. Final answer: 1.1 Angstrom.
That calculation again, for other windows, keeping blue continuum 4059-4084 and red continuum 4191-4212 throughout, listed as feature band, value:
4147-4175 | 1.5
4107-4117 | 0.4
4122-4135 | 1.1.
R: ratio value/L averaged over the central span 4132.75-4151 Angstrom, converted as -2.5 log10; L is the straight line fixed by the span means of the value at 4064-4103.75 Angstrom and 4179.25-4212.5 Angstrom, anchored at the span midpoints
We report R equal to 0.04 mag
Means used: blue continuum 0.687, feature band 0.677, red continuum 0.711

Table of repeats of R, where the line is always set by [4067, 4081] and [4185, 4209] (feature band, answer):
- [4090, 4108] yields 0.07 mag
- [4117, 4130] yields 0.05 mag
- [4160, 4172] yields 0.06 mag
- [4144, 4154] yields 0.01 mag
